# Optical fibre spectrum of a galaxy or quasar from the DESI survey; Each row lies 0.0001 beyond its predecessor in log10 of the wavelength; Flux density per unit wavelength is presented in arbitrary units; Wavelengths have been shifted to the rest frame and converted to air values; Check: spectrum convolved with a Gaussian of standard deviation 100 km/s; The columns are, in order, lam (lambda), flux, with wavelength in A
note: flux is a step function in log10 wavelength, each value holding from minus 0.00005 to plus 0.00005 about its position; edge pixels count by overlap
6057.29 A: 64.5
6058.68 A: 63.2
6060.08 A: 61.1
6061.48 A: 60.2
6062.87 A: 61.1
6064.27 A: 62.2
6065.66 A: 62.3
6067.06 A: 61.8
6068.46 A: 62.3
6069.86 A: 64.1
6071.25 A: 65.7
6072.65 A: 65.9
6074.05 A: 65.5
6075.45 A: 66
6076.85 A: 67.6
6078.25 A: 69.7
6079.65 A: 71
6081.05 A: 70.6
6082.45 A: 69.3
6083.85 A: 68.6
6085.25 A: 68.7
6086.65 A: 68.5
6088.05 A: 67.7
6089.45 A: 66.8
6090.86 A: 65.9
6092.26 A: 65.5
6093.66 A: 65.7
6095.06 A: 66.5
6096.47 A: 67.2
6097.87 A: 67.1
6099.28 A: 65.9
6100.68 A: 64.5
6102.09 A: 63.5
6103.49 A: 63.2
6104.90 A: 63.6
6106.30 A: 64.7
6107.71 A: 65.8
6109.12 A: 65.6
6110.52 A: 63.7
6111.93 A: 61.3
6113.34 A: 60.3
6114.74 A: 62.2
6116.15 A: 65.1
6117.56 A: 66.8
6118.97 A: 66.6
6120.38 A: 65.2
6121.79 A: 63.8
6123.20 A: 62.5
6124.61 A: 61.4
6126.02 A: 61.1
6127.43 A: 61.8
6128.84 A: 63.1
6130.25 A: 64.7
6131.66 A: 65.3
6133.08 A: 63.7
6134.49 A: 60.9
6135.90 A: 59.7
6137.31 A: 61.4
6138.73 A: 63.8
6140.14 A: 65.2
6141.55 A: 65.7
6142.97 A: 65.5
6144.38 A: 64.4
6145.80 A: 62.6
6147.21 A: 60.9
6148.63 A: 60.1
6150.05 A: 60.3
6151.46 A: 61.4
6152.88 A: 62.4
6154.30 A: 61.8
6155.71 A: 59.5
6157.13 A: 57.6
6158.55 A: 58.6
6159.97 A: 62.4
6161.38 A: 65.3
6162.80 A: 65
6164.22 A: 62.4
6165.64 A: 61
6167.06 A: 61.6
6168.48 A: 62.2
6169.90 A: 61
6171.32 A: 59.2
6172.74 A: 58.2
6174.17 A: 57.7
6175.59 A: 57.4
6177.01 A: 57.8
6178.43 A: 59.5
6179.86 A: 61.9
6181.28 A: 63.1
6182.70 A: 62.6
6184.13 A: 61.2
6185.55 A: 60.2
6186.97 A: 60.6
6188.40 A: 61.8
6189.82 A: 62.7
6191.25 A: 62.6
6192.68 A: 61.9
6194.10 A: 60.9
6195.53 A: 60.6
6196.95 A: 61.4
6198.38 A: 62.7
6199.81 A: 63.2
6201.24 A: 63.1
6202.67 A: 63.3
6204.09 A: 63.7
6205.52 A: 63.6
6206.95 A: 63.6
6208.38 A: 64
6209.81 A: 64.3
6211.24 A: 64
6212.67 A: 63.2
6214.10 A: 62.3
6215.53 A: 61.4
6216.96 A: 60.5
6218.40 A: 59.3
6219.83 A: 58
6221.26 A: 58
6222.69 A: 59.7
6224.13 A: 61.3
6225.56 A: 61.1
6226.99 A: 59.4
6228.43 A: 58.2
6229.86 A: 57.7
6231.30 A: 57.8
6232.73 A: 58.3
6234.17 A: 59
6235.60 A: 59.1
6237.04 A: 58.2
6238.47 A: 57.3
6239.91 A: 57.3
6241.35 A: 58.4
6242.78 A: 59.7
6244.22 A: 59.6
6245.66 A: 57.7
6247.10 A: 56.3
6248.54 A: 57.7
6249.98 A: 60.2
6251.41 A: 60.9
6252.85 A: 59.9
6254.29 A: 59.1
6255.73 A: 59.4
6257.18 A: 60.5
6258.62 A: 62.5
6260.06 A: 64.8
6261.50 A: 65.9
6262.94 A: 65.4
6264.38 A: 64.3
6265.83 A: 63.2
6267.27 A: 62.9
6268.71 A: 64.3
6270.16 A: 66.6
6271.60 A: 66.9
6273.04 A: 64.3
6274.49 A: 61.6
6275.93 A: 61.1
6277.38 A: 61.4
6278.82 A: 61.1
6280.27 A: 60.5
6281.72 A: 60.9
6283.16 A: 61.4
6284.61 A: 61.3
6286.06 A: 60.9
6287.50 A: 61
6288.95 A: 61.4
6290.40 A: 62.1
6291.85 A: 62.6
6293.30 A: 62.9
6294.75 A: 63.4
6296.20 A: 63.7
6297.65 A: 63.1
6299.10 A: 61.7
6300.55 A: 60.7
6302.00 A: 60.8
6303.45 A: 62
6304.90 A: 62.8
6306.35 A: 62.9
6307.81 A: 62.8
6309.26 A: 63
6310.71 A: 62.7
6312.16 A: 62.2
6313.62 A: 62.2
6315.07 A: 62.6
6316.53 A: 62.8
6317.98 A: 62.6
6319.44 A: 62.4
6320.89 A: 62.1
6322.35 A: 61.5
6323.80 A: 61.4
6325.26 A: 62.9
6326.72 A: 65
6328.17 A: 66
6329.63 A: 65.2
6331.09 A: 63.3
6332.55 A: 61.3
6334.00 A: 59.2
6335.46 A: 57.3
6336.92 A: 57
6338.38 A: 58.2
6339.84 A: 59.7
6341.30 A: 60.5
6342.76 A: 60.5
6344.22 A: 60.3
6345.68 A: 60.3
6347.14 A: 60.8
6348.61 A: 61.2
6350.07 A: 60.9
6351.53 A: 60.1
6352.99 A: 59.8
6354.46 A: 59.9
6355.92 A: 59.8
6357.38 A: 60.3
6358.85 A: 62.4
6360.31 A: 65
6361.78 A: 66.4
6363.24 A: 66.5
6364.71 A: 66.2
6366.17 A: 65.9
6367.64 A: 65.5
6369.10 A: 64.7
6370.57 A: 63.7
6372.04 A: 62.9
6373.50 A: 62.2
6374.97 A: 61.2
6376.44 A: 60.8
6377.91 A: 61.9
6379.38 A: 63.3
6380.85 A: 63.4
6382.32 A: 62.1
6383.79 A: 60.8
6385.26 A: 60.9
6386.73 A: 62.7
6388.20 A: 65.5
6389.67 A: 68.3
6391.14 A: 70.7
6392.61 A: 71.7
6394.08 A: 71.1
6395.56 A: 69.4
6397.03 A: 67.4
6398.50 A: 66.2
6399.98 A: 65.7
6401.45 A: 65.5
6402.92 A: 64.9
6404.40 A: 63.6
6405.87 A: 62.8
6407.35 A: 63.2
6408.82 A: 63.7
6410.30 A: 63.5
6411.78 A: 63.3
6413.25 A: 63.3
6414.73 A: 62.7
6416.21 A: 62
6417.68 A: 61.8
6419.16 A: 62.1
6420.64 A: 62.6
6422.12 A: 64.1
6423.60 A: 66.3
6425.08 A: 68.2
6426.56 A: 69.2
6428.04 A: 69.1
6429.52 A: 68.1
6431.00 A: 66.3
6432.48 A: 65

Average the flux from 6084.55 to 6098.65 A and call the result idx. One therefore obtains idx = 66.9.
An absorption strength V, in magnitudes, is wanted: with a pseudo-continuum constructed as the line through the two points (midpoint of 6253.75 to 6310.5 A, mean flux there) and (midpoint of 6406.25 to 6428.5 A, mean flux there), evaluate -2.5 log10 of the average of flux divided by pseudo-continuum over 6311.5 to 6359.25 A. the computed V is 0.03 mag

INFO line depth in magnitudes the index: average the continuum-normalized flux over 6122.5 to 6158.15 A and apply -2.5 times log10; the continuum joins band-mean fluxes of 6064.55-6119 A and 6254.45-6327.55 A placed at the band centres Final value 0.05 mag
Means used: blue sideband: 65.7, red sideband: 62.5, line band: 62.2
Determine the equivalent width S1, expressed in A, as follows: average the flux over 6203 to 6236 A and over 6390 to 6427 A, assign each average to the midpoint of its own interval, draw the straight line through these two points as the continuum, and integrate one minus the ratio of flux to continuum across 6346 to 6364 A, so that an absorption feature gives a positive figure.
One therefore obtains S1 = 0.6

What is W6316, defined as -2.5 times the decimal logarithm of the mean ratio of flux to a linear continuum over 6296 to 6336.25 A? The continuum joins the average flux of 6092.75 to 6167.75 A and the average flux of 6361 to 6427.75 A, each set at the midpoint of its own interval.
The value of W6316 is 0.03 mag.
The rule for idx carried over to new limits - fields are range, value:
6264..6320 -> 62.5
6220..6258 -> 58.9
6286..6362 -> 61.7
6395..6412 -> 64.9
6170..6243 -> 60.6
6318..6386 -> 62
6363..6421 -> 64.4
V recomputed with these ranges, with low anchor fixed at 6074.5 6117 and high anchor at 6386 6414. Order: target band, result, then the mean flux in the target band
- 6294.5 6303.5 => 0.06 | 62.2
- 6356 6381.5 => 0.04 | 63.6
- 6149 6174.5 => 0.09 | 61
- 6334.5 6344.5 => 0.12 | 59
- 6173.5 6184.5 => 0.10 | 60.1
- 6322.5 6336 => 0.06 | 62.5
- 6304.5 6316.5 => 0.06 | 62.6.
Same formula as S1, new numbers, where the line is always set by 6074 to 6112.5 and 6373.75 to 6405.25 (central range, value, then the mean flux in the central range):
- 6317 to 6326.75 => 0.4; 62.4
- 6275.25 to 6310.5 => 1.9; 61.9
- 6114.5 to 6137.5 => 1.0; 63.3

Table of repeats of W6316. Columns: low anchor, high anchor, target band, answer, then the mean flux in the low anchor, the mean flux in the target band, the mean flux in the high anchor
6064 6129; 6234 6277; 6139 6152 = 0.02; 65.2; 63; 61.2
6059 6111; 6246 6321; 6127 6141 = 0.03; 65.5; 63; 62.1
